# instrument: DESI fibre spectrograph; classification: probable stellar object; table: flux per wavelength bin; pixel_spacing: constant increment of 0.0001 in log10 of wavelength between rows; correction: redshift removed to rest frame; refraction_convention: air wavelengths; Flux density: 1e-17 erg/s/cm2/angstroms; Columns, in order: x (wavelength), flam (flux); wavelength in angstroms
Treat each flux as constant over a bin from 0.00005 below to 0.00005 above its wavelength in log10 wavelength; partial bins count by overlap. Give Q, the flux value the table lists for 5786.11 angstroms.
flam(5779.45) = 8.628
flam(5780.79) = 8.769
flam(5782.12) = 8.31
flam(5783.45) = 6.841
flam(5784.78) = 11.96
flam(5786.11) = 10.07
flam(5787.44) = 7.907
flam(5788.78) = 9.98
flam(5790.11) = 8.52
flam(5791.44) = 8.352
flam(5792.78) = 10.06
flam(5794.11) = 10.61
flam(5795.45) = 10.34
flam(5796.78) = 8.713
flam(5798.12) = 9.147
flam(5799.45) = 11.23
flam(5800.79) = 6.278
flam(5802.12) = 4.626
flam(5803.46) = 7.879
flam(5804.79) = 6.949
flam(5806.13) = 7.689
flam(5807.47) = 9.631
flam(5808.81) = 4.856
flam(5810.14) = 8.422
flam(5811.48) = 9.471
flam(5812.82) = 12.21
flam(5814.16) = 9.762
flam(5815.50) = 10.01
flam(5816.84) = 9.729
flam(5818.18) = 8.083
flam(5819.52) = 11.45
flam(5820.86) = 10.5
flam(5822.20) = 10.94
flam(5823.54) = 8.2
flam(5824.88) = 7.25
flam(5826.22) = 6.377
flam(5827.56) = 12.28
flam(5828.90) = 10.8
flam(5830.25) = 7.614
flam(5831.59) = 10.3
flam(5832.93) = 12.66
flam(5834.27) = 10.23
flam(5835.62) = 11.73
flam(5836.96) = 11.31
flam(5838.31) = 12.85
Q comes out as 10.07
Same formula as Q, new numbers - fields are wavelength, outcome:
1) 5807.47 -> 9.631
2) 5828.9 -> 10.8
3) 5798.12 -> 9.147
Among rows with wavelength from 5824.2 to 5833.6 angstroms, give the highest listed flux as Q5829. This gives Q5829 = 12.66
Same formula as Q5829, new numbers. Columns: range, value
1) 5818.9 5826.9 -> 11.45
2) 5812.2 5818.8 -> 12.21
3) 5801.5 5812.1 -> 9.631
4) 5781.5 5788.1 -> 11.96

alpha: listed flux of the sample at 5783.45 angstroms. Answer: 6.841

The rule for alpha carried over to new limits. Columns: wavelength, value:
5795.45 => 10.34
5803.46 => 7.879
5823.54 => 8.2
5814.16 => 9.762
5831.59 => 10.3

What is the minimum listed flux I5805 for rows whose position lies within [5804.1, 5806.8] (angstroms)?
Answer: 6.949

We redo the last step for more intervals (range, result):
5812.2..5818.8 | 8.083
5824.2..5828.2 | 6.377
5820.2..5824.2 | 8.2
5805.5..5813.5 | 4.856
